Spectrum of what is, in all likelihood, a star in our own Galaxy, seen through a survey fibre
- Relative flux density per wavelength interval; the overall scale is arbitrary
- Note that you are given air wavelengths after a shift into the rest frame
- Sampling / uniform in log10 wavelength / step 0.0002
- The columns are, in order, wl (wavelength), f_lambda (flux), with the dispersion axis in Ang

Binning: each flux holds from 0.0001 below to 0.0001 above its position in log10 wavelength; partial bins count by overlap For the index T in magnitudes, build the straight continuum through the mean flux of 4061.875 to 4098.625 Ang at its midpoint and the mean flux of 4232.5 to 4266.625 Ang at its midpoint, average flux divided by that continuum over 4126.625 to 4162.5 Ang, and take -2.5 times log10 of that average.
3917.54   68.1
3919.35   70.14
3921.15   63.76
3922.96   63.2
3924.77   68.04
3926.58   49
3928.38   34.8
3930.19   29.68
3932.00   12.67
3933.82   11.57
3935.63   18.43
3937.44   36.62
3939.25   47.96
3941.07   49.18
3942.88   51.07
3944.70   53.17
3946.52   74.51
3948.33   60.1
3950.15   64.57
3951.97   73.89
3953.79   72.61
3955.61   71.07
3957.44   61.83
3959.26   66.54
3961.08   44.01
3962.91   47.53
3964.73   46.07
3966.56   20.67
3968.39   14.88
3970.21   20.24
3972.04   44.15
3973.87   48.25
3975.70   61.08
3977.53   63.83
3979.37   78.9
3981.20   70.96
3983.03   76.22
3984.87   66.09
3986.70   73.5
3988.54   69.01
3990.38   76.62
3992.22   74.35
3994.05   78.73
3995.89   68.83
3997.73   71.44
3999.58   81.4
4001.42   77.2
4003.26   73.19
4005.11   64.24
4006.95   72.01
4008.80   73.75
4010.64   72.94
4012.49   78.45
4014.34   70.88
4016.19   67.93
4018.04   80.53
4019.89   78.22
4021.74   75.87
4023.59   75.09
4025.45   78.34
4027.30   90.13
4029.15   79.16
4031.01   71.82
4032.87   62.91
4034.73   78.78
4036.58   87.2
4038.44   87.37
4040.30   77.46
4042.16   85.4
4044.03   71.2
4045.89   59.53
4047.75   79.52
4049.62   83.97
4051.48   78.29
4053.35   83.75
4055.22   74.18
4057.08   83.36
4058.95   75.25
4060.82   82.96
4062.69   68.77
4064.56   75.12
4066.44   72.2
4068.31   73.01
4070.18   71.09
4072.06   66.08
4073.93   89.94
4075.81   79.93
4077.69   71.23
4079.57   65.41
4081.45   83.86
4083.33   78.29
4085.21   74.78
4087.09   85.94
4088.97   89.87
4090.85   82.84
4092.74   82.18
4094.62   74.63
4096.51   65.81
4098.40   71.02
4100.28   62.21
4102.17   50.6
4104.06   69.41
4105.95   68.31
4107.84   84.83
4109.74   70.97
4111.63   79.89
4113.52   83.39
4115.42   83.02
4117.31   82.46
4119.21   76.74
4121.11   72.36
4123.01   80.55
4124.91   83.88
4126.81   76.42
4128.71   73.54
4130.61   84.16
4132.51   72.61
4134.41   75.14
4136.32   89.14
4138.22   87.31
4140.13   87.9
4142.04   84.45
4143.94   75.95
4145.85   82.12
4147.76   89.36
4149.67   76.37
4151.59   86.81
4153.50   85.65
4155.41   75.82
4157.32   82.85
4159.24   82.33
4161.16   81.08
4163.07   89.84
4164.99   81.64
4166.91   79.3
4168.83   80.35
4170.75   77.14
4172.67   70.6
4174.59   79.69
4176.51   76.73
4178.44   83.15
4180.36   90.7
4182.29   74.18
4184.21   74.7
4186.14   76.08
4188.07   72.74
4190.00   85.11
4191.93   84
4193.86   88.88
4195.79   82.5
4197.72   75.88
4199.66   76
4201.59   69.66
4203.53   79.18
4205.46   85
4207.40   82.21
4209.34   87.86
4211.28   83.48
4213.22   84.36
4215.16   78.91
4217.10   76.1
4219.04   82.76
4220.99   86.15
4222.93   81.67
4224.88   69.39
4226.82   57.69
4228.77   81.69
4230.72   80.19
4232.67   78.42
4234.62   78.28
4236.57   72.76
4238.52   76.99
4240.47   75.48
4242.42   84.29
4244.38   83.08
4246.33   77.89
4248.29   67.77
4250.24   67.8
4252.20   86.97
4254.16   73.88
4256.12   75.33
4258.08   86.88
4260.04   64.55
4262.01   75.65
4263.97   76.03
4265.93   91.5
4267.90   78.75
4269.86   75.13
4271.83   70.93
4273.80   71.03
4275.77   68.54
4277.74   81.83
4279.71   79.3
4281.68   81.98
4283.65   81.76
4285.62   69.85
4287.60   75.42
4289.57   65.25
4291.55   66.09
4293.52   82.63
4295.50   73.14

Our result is -0.07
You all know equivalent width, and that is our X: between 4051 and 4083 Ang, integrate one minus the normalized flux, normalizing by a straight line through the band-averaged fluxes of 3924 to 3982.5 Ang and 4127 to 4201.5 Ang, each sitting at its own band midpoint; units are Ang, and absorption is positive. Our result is -4.87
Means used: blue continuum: 49.2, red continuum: 80.7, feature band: 76.1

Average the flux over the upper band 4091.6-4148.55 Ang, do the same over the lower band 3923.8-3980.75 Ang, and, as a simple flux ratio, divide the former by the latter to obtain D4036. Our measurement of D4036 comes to 1.59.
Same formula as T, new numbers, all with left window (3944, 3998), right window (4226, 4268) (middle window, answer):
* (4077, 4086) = -0.12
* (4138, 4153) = -0.18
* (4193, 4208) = -0.08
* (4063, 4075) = -0.12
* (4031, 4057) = -0.20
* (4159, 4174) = -0.12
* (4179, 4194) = -0.10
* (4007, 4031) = -0.21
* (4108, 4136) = -0.14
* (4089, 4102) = -0.08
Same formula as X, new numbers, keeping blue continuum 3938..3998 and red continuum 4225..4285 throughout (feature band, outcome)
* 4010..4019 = -1.8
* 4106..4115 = -1.5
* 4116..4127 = -1.7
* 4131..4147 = -2.9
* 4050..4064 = -3.0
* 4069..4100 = -4.9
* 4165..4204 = -3.5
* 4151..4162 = -1.8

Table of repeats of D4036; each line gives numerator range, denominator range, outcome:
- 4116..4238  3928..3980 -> 1.68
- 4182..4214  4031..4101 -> 1.05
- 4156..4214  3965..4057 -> 1.14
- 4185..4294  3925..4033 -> 1.28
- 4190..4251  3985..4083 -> 1.04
